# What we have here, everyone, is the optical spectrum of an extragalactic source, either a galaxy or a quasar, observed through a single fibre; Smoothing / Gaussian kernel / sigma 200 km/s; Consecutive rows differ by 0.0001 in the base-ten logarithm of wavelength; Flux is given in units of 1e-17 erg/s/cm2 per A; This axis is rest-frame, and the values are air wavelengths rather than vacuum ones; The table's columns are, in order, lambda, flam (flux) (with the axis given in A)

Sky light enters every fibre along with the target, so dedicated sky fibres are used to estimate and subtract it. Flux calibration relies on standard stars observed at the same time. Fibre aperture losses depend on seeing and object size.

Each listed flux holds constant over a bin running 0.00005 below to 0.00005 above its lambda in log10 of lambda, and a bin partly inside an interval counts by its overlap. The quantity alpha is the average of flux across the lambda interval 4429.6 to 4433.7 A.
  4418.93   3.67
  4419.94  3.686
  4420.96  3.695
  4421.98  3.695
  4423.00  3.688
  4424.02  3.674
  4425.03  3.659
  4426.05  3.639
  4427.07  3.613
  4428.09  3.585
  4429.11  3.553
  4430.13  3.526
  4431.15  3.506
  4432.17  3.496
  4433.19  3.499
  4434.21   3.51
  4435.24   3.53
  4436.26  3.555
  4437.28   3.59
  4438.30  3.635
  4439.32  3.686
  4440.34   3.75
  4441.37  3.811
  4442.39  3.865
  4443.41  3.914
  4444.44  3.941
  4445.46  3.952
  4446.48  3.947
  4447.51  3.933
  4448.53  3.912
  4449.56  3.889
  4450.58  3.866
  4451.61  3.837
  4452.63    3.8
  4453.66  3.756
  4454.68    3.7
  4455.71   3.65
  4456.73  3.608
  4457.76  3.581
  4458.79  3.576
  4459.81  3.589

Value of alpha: 3.51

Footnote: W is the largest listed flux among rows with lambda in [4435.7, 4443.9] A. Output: 3.914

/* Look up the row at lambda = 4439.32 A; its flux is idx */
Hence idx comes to 3.686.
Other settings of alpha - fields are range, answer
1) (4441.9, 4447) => 3.92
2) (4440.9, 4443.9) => 3.87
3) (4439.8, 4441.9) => 3.78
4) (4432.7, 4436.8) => 3.52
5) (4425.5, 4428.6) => 3.61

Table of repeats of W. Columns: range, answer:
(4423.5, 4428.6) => 3.674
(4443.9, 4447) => 3.952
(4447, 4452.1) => 3.933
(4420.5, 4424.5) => 3.695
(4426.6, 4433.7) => 3.613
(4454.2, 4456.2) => 3.7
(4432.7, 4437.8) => 3.59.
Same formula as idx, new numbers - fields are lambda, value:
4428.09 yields 3.585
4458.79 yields 3.576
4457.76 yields 3.581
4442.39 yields 3.865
